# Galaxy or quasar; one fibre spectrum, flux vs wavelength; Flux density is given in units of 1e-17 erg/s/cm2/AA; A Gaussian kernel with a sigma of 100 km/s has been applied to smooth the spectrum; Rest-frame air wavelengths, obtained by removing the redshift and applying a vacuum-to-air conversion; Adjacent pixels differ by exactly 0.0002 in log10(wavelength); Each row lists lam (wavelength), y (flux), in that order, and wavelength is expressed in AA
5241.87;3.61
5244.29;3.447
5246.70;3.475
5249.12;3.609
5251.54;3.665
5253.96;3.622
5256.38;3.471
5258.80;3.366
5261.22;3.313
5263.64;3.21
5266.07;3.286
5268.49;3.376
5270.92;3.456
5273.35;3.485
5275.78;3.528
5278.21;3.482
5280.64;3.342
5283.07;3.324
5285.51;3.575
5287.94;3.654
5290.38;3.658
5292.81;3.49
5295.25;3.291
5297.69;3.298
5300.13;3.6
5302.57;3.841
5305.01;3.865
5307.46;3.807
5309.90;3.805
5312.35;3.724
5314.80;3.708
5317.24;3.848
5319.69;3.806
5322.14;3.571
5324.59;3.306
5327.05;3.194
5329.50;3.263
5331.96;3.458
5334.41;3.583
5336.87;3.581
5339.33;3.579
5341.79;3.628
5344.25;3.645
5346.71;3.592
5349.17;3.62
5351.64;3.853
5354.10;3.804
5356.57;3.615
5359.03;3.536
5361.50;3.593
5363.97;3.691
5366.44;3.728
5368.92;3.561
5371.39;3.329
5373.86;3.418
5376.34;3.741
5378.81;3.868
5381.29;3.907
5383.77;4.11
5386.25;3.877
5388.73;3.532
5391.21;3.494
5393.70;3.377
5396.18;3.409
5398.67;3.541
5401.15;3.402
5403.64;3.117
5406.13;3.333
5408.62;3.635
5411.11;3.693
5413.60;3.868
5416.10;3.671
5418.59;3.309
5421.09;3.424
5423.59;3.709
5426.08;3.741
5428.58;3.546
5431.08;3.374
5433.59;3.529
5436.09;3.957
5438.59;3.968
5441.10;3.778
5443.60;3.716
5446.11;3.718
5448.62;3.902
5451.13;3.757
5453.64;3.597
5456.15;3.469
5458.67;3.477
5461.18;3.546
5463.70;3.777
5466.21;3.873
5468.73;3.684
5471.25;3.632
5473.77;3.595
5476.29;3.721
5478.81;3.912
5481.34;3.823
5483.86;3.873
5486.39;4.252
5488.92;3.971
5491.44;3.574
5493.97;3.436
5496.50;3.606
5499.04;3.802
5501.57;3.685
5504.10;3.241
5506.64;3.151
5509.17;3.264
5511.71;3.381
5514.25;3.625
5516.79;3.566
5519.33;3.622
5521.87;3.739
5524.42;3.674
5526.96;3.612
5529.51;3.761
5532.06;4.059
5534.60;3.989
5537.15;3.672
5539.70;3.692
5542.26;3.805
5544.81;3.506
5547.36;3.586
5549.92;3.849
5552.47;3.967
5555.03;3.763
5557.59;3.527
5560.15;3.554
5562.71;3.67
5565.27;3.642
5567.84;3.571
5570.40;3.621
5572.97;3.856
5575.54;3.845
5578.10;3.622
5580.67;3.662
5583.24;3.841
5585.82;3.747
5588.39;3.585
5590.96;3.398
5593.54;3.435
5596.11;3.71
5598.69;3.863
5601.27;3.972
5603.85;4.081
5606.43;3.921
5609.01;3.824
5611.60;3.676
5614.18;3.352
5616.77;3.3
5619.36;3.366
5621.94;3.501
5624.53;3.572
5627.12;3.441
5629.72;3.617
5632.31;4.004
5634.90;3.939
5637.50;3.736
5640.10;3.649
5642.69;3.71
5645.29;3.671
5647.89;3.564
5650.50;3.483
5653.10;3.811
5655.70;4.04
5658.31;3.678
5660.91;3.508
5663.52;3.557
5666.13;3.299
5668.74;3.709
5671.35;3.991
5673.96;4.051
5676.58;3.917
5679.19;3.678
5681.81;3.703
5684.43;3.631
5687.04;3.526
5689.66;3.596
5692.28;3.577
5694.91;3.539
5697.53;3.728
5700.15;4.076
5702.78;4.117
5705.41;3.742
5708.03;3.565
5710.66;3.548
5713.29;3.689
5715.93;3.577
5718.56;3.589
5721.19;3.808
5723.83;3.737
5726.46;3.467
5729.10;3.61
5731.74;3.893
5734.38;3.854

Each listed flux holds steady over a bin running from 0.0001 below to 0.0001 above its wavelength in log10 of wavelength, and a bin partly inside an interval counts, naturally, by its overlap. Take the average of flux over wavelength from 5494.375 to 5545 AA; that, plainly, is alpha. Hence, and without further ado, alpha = 3.62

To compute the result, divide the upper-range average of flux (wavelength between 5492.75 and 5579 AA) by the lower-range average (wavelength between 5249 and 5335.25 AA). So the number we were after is 1.0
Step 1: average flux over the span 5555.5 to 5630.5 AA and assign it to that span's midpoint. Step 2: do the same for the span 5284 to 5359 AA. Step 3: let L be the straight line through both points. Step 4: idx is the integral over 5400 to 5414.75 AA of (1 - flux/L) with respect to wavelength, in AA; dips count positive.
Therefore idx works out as 0.5 AA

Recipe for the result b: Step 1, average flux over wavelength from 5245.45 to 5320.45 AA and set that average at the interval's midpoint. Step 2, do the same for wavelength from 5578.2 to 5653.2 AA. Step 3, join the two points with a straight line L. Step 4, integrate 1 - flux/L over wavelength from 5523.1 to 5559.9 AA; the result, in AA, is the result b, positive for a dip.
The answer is -1.0 AA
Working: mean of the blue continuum 3.55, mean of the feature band 3.74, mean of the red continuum 3.67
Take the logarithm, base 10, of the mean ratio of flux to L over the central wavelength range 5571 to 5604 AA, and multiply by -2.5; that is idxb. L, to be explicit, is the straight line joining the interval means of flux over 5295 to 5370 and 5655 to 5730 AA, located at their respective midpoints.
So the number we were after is -0.02 mag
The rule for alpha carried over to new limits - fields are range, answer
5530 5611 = 3.74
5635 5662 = 3.7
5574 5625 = 3.67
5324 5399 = 3.6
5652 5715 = 3.72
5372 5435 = 3.58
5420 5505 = 3.7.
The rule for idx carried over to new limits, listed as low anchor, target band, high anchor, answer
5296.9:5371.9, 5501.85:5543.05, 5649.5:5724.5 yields 0.56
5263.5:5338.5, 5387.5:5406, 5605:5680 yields 0.87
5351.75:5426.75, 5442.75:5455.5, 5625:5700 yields -0.36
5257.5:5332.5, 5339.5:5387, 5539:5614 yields -1.65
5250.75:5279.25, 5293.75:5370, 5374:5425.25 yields -2.10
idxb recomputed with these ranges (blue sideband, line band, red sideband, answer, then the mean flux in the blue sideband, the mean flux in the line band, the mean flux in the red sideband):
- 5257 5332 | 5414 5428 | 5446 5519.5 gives 0.01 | 3.51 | 3.59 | 3.65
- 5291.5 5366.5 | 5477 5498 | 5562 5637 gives -0.04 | 3.61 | 3.8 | 3.68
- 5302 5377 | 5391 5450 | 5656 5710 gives 0.01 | 3.62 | 3.59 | 3.71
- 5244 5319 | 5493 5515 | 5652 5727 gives 0.05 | 3.54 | 3.46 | 3.71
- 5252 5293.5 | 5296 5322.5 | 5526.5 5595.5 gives -0.07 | 3.45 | 3.71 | 3.7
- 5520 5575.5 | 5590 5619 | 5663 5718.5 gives 0.01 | 3.72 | 3.68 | 3.7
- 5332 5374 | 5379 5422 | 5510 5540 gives 0.02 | 3.61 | 3.58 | 3.69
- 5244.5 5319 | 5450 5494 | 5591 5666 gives -0.04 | 3.54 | 3.73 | 3.67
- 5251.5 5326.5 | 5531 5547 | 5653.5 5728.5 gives -0.04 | 3.54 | 3.77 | 3.7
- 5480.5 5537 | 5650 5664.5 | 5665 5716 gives 0.00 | 3.67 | 3.69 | 3.72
